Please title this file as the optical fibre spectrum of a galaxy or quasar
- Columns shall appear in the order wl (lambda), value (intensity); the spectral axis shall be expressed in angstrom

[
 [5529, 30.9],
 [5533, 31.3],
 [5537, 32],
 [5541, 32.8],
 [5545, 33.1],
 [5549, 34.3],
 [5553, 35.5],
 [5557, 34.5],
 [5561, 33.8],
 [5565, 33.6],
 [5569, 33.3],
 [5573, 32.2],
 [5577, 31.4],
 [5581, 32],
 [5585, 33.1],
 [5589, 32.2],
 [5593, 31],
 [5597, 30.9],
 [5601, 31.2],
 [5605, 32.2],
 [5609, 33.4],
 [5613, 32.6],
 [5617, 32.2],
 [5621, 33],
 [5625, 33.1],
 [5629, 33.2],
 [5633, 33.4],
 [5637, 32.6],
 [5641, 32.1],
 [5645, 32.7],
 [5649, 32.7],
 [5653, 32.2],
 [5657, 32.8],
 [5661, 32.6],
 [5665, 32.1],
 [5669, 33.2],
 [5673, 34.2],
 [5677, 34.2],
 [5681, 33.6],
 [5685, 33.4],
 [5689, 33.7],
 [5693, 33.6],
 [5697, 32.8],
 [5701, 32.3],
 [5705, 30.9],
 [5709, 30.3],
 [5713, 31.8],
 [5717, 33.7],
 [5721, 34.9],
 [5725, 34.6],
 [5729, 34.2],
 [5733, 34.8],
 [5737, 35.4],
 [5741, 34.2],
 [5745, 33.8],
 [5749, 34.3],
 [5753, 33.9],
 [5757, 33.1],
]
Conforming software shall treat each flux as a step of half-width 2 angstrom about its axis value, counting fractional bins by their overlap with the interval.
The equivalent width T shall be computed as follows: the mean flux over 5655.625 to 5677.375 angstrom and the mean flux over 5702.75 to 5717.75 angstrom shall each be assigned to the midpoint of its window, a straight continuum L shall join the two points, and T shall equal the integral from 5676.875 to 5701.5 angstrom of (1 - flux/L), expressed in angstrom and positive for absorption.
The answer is -0.8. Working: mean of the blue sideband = 33.1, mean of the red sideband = 31.5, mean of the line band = 33.4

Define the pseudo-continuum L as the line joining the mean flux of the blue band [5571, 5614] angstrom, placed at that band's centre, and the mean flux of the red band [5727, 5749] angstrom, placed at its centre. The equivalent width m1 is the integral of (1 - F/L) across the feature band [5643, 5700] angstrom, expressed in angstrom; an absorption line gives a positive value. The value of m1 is 0.4 angstrom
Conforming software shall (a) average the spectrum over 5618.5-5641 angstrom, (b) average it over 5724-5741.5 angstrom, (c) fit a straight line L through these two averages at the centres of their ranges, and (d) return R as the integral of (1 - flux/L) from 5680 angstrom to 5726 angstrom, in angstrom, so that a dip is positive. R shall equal 1.7 angstrom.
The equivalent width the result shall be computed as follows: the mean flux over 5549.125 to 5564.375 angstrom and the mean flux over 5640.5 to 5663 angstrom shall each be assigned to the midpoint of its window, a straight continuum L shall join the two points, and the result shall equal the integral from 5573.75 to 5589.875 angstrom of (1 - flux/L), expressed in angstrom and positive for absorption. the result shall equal 0.85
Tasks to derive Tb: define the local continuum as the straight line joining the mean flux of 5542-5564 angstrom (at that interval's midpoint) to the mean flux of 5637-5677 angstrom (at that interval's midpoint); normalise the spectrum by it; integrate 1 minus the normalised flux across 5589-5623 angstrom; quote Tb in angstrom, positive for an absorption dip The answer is 1.4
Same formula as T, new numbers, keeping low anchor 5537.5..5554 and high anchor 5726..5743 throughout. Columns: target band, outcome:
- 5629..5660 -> 1.36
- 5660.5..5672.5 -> 0.51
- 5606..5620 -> 0.53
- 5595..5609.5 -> 0.93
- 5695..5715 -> 1.66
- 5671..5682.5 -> 0.11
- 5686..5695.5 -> 0.23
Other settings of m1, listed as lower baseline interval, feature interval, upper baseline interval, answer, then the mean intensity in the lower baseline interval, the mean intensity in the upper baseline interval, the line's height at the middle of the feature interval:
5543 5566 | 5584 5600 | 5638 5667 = 0.9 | 34.2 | 32.5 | 33.5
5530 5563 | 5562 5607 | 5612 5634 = 1.3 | 33.3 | 32.9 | 33.1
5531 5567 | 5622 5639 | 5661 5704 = 0.1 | 33.4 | 33.2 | 33.3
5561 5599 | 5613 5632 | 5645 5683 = -0.1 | 32.3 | 33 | 32.7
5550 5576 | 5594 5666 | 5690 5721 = 1.4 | 33.7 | 32.4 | 33.1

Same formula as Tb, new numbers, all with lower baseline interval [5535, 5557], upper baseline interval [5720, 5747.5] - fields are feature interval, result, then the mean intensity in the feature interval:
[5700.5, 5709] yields 0.80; 31.2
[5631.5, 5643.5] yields 0.49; 32.7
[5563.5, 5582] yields 0.69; 32.5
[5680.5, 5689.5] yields 0.20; 33.5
